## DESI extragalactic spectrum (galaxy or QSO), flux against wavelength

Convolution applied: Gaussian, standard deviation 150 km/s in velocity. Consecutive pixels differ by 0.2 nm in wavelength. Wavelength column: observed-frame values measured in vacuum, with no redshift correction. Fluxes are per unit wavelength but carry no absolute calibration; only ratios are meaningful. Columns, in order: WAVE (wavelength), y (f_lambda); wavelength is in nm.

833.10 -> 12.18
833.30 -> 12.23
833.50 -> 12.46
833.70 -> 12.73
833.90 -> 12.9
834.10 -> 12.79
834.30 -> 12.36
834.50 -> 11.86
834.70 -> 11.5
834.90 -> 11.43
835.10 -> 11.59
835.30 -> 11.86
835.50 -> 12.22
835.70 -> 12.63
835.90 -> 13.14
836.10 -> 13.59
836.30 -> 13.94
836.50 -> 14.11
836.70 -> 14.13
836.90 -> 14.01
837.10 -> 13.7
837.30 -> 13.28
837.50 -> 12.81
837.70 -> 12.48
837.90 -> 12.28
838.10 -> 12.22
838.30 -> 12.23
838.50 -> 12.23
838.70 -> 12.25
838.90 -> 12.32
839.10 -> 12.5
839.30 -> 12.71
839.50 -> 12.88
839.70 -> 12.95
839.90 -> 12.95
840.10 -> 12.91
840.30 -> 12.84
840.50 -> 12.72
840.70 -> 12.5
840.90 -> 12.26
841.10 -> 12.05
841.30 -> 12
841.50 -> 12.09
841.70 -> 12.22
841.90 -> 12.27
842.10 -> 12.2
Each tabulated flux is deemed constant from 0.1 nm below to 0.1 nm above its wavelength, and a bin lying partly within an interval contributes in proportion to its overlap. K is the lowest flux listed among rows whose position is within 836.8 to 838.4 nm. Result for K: 12.22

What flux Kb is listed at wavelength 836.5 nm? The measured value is 14.11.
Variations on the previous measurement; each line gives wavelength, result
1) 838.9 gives 12.32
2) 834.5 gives 11.86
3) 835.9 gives 13.14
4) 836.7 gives 14.13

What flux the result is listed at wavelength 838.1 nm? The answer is 12.22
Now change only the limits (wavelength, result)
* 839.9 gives 12.95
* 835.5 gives 12.22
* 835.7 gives 12.63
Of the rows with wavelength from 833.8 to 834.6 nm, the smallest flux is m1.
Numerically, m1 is 11.86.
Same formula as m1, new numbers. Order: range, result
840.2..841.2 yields 12.05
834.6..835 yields 11.43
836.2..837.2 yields 13.7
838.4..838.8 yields 12.23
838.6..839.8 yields 12.25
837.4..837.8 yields 12.48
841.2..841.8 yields 12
